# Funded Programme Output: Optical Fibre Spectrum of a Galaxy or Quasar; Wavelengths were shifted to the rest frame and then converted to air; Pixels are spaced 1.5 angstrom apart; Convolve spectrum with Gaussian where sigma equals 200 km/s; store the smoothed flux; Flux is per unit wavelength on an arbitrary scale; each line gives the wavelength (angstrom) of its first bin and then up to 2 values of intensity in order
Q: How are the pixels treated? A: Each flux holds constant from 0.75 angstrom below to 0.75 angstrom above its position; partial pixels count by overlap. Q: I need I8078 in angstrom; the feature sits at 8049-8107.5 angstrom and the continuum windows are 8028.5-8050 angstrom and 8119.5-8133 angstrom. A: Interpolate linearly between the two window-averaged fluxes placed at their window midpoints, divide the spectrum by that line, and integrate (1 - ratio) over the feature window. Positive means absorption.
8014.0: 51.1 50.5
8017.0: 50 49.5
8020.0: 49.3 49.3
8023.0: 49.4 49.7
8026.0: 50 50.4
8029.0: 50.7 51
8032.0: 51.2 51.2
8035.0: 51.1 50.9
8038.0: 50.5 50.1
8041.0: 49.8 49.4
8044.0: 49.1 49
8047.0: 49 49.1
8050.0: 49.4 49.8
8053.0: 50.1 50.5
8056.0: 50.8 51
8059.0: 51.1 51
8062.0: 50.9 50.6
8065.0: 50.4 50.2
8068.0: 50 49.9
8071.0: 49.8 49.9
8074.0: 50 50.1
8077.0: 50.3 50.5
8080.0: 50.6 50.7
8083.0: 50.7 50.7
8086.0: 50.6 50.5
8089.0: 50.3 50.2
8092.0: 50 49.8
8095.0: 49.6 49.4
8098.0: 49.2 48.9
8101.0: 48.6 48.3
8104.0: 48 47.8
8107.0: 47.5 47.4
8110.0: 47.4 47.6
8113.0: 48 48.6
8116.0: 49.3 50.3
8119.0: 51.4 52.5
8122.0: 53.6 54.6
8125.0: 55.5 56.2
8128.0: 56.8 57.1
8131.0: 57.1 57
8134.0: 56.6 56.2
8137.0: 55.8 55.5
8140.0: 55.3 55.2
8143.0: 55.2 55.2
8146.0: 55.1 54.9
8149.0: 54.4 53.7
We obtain 2.8 angstrom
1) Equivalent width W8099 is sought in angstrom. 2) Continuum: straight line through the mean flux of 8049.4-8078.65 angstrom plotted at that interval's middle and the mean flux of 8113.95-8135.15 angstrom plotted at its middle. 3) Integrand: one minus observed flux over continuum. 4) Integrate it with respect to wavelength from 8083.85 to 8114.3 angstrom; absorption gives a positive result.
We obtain 2.0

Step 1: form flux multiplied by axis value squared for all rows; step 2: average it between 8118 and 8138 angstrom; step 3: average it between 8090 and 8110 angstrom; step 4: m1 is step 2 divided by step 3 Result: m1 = 1.1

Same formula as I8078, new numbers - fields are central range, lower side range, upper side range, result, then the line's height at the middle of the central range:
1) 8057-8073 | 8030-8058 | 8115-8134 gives 0.2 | 51.2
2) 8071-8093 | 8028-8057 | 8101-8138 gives 0.3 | 51.1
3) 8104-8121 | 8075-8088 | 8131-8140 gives 1.6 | 53.8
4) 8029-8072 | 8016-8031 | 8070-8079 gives -0.2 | 50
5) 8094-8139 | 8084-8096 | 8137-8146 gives 1.0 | 52.8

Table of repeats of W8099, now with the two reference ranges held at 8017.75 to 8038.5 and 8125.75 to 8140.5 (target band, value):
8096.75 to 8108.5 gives 1.4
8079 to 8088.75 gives 0.5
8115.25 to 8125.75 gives 0.6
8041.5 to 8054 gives 0.5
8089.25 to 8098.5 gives 0.7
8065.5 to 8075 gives 0.5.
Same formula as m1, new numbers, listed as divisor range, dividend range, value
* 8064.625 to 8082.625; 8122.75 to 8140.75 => 1.13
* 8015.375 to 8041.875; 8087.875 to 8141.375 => 1.05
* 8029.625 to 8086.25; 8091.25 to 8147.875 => 1.05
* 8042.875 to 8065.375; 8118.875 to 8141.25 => 1.13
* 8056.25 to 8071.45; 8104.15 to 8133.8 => 1.04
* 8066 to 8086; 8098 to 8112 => 0.96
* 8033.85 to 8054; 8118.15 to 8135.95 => 1.13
